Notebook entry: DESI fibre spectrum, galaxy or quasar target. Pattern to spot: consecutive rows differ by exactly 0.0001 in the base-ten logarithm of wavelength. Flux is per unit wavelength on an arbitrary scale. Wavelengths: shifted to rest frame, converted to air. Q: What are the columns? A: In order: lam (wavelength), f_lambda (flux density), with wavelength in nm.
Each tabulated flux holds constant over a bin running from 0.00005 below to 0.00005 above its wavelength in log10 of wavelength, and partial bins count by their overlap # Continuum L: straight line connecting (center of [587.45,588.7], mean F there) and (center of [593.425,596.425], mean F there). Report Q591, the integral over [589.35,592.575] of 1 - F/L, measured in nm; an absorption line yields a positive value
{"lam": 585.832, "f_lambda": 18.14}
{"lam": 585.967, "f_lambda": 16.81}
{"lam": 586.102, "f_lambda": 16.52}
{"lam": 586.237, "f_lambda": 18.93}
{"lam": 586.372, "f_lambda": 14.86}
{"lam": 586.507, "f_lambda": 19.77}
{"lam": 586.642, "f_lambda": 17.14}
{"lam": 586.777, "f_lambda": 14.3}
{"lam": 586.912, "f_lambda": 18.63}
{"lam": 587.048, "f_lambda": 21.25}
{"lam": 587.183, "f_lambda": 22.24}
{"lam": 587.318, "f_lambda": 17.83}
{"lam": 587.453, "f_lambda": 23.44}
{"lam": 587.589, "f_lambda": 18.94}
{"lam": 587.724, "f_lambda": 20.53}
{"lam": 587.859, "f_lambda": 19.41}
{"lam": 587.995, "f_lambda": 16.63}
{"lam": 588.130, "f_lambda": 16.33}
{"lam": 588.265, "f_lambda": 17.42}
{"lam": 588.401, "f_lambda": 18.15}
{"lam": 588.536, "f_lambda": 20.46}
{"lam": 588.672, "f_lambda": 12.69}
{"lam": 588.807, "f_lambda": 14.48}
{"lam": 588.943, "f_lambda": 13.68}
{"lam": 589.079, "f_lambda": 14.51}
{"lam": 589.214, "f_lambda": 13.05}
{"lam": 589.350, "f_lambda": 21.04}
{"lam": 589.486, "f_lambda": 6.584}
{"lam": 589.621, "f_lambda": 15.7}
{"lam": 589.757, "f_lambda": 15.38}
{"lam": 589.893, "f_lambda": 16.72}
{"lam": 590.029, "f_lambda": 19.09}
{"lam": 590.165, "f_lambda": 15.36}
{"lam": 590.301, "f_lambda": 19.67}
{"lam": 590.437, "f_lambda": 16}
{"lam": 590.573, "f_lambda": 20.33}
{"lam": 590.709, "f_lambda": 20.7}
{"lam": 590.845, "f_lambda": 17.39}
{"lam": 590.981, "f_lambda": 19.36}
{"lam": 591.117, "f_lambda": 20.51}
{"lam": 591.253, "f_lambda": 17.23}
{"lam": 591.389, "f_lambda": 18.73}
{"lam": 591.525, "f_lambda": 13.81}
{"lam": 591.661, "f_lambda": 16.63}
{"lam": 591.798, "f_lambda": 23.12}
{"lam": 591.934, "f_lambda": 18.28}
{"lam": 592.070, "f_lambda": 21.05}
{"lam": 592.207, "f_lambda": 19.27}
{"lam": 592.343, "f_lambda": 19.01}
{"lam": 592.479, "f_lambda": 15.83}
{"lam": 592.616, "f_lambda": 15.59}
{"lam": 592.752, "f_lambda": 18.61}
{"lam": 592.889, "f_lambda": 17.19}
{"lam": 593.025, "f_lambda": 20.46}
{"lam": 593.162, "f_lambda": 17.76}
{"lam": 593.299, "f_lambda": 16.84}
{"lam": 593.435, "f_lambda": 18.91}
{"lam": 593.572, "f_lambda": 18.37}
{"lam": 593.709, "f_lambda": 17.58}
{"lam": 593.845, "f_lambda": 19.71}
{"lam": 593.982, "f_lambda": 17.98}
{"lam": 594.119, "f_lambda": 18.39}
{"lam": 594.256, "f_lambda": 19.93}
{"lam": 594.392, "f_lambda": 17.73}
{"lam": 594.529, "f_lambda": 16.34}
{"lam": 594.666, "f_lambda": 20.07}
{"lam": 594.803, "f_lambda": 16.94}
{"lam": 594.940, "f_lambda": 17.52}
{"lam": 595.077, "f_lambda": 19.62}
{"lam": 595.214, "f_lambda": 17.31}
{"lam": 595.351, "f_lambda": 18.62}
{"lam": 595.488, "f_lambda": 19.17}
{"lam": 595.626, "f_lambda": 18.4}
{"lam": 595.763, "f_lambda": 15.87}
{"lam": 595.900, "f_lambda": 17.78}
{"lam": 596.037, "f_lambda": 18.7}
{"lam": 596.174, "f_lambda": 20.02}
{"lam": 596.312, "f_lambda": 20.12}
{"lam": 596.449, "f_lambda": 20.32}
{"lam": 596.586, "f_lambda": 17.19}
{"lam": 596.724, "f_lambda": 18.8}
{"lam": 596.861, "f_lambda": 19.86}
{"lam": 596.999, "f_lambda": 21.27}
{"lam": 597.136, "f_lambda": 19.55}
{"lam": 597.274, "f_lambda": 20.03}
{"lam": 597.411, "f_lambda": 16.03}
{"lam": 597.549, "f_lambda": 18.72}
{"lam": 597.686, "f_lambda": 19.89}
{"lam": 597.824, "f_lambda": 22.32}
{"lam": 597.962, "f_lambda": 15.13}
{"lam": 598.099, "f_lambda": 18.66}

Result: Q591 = 0.12 nm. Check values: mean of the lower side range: 18.3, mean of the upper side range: 18.4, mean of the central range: 17.7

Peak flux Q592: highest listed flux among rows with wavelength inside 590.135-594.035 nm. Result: 23.12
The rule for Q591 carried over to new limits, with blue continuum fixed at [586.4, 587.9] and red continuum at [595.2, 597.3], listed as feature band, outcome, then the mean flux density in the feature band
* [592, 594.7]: 0.11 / 18.3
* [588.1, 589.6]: 0.31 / 15.3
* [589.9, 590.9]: 0.05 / 18.3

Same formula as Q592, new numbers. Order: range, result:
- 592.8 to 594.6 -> 20.46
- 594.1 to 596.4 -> 20.12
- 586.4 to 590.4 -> 23.44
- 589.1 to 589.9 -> 21.04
